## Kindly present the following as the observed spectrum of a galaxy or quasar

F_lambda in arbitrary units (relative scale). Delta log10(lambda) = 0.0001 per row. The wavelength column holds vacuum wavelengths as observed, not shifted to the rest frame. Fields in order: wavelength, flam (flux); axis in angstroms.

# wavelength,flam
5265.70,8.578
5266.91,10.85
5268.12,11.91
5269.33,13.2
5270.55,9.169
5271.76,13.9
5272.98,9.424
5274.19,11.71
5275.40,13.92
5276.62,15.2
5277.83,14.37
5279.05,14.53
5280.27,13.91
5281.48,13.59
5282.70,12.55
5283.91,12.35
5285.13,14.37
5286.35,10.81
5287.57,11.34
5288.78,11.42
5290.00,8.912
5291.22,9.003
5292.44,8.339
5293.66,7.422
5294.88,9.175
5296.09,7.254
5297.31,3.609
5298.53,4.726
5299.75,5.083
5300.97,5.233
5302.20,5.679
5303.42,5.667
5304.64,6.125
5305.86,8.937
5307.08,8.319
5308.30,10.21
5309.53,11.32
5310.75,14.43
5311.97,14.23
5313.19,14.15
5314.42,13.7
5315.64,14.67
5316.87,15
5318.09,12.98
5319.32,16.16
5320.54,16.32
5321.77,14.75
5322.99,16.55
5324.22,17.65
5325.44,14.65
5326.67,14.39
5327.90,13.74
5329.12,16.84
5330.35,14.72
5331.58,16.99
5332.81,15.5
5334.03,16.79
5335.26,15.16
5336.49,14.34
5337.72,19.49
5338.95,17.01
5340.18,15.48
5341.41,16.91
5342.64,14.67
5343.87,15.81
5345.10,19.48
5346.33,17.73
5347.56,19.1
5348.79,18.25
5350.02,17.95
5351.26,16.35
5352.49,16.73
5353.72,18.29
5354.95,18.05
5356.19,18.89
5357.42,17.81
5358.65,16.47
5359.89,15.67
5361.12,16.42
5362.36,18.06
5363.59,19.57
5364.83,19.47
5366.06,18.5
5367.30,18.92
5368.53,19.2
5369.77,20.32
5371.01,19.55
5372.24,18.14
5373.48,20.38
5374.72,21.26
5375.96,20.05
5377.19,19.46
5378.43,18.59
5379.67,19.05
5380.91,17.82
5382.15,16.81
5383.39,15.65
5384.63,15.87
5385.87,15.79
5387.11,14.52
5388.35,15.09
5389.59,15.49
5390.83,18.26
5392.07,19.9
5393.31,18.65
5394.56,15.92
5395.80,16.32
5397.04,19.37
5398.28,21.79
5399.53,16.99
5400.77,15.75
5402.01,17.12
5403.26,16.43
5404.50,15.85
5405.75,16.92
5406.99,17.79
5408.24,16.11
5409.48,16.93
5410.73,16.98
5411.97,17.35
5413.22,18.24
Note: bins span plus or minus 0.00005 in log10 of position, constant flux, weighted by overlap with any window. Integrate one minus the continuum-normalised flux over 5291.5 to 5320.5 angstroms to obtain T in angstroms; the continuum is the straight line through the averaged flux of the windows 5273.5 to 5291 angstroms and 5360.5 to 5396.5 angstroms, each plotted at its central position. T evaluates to 8.9 angstroms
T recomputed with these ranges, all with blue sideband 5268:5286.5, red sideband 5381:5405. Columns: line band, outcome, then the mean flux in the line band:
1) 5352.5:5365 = -1.6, 17.8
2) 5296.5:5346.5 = 4.5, 13.2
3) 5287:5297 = 3.3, 8.94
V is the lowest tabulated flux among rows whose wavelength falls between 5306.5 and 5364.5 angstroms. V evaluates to 8.319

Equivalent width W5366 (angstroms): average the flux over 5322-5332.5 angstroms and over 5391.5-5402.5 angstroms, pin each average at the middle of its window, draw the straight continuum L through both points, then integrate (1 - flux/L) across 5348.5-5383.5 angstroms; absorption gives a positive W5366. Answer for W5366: -2.9 angstroms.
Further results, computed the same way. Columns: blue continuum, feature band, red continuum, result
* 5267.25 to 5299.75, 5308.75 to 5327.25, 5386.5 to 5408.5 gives -2.7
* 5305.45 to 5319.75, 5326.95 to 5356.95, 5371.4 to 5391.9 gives -3.8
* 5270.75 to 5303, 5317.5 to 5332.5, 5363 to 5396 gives -2.2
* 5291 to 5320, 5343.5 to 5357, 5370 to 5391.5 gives -3.2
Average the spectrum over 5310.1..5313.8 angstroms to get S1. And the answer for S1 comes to 14.3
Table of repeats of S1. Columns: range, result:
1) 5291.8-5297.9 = 7.19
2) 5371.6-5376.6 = 20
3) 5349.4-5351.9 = 17.1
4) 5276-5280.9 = 14.5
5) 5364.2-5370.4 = 19.3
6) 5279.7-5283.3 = 13.4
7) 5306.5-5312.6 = 11.7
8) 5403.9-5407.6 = 16.9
